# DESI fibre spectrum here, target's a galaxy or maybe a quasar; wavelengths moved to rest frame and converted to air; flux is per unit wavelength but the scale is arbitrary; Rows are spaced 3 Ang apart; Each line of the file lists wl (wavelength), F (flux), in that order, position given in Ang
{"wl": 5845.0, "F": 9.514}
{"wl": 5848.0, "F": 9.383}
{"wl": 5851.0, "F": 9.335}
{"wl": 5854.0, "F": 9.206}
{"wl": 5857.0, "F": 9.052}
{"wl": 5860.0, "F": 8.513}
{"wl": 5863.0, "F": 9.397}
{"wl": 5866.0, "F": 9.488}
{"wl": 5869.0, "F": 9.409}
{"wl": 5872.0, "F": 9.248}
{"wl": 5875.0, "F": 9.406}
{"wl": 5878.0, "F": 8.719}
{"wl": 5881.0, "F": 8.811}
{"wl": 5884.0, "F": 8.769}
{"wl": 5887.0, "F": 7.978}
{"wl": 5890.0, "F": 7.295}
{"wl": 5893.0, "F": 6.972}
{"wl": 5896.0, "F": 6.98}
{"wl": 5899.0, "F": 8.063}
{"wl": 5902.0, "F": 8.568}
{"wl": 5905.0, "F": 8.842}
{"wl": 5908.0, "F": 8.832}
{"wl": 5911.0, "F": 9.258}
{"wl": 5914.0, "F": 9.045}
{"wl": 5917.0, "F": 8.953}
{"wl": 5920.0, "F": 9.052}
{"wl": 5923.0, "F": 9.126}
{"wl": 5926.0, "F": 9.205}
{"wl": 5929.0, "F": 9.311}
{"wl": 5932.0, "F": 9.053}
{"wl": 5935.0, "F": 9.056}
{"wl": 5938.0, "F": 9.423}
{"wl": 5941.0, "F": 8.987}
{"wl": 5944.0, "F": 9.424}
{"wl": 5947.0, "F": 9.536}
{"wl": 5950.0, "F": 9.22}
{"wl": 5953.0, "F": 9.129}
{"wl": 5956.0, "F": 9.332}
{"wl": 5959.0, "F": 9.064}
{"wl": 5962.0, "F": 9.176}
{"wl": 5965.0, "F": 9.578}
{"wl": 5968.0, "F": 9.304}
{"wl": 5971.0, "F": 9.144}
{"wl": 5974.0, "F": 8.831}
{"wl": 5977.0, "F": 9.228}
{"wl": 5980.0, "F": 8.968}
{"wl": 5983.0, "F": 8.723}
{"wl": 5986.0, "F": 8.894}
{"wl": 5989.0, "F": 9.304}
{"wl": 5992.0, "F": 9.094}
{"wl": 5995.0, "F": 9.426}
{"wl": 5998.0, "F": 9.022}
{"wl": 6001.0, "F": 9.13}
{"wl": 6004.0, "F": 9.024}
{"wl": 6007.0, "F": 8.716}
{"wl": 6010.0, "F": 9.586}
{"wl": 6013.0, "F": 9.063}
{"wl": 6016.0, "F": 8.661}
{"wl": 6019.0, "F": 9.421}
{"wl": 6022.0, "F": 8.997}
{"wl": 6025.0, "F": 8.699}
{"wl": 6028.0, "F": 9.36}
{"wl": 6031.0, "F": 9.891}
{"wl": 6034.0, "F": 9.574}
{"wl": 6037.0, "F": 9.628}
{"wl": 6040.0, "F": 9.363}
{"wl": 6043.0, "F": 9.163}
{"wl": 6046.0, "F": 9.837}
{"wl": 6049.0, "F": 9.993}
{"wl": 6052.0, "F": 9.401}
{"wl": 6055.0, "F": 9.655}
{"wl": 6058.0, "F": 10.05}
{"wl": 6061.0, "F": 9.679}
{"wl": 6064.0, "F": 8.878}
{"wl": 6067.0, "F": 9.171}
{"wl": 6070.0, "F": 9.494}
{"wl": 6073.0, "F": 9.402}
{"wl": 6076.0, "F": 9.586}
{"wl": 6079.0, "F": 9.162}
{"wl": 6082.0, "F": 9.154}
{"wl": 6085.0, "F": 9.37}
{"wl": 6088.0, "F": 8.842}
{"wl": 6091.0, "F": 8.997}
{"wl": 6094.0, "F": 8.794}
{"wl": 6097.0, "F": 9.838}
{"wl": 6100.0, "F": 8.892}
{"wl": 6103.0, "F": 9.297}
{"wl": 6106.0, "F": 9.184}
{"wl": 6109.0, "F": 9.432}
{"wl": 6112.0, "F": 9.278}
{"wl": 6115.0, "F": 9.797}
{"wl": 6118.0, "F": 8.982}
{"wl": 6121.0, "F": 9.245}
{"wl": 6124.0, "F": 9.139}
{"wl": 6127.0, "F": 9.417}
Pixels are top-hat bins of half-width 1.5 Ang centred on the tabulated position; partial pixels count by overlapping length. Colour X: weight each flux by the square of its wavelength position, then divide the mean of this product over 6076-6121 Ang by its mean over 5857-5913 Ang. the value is 1.15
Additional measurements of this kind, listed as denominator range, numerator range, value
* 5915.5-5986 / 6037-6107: 1.06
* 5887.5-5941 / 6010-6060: 1.14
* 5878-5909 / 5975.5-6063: 1.19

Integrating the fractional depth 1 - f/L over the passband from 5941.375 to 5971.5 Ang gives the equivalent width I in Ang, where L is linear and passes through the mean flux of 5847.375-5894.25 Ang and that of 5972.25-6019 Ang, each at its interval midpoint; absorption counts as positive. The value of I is -1.0 Ang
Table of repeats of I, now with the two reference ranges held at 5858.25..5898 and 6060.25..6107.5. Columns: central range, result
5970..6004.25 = -0.63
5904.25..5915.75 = -0.48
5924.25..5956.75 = -1.84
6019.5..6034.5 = -0.43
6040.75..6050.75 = -0.59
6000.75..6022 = -0.22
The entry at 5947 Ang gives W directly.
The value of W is 9.536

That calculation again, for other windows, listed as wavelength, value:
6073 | 9.402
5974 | 8.831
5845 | 9.514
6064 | 8.878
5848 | 9.383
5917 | 8.953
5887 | 7.978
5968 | 9.304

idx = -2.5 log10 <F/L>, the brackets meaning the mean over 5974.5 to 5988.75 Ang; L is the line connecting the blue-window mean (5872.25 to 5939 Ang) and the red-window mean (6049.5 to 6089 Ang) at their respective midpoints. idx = 0.004 mag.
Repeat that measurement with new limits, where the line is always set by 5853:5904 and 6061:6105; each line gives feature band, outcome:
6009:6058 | -0.041 mag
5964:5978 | -0.040 mag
